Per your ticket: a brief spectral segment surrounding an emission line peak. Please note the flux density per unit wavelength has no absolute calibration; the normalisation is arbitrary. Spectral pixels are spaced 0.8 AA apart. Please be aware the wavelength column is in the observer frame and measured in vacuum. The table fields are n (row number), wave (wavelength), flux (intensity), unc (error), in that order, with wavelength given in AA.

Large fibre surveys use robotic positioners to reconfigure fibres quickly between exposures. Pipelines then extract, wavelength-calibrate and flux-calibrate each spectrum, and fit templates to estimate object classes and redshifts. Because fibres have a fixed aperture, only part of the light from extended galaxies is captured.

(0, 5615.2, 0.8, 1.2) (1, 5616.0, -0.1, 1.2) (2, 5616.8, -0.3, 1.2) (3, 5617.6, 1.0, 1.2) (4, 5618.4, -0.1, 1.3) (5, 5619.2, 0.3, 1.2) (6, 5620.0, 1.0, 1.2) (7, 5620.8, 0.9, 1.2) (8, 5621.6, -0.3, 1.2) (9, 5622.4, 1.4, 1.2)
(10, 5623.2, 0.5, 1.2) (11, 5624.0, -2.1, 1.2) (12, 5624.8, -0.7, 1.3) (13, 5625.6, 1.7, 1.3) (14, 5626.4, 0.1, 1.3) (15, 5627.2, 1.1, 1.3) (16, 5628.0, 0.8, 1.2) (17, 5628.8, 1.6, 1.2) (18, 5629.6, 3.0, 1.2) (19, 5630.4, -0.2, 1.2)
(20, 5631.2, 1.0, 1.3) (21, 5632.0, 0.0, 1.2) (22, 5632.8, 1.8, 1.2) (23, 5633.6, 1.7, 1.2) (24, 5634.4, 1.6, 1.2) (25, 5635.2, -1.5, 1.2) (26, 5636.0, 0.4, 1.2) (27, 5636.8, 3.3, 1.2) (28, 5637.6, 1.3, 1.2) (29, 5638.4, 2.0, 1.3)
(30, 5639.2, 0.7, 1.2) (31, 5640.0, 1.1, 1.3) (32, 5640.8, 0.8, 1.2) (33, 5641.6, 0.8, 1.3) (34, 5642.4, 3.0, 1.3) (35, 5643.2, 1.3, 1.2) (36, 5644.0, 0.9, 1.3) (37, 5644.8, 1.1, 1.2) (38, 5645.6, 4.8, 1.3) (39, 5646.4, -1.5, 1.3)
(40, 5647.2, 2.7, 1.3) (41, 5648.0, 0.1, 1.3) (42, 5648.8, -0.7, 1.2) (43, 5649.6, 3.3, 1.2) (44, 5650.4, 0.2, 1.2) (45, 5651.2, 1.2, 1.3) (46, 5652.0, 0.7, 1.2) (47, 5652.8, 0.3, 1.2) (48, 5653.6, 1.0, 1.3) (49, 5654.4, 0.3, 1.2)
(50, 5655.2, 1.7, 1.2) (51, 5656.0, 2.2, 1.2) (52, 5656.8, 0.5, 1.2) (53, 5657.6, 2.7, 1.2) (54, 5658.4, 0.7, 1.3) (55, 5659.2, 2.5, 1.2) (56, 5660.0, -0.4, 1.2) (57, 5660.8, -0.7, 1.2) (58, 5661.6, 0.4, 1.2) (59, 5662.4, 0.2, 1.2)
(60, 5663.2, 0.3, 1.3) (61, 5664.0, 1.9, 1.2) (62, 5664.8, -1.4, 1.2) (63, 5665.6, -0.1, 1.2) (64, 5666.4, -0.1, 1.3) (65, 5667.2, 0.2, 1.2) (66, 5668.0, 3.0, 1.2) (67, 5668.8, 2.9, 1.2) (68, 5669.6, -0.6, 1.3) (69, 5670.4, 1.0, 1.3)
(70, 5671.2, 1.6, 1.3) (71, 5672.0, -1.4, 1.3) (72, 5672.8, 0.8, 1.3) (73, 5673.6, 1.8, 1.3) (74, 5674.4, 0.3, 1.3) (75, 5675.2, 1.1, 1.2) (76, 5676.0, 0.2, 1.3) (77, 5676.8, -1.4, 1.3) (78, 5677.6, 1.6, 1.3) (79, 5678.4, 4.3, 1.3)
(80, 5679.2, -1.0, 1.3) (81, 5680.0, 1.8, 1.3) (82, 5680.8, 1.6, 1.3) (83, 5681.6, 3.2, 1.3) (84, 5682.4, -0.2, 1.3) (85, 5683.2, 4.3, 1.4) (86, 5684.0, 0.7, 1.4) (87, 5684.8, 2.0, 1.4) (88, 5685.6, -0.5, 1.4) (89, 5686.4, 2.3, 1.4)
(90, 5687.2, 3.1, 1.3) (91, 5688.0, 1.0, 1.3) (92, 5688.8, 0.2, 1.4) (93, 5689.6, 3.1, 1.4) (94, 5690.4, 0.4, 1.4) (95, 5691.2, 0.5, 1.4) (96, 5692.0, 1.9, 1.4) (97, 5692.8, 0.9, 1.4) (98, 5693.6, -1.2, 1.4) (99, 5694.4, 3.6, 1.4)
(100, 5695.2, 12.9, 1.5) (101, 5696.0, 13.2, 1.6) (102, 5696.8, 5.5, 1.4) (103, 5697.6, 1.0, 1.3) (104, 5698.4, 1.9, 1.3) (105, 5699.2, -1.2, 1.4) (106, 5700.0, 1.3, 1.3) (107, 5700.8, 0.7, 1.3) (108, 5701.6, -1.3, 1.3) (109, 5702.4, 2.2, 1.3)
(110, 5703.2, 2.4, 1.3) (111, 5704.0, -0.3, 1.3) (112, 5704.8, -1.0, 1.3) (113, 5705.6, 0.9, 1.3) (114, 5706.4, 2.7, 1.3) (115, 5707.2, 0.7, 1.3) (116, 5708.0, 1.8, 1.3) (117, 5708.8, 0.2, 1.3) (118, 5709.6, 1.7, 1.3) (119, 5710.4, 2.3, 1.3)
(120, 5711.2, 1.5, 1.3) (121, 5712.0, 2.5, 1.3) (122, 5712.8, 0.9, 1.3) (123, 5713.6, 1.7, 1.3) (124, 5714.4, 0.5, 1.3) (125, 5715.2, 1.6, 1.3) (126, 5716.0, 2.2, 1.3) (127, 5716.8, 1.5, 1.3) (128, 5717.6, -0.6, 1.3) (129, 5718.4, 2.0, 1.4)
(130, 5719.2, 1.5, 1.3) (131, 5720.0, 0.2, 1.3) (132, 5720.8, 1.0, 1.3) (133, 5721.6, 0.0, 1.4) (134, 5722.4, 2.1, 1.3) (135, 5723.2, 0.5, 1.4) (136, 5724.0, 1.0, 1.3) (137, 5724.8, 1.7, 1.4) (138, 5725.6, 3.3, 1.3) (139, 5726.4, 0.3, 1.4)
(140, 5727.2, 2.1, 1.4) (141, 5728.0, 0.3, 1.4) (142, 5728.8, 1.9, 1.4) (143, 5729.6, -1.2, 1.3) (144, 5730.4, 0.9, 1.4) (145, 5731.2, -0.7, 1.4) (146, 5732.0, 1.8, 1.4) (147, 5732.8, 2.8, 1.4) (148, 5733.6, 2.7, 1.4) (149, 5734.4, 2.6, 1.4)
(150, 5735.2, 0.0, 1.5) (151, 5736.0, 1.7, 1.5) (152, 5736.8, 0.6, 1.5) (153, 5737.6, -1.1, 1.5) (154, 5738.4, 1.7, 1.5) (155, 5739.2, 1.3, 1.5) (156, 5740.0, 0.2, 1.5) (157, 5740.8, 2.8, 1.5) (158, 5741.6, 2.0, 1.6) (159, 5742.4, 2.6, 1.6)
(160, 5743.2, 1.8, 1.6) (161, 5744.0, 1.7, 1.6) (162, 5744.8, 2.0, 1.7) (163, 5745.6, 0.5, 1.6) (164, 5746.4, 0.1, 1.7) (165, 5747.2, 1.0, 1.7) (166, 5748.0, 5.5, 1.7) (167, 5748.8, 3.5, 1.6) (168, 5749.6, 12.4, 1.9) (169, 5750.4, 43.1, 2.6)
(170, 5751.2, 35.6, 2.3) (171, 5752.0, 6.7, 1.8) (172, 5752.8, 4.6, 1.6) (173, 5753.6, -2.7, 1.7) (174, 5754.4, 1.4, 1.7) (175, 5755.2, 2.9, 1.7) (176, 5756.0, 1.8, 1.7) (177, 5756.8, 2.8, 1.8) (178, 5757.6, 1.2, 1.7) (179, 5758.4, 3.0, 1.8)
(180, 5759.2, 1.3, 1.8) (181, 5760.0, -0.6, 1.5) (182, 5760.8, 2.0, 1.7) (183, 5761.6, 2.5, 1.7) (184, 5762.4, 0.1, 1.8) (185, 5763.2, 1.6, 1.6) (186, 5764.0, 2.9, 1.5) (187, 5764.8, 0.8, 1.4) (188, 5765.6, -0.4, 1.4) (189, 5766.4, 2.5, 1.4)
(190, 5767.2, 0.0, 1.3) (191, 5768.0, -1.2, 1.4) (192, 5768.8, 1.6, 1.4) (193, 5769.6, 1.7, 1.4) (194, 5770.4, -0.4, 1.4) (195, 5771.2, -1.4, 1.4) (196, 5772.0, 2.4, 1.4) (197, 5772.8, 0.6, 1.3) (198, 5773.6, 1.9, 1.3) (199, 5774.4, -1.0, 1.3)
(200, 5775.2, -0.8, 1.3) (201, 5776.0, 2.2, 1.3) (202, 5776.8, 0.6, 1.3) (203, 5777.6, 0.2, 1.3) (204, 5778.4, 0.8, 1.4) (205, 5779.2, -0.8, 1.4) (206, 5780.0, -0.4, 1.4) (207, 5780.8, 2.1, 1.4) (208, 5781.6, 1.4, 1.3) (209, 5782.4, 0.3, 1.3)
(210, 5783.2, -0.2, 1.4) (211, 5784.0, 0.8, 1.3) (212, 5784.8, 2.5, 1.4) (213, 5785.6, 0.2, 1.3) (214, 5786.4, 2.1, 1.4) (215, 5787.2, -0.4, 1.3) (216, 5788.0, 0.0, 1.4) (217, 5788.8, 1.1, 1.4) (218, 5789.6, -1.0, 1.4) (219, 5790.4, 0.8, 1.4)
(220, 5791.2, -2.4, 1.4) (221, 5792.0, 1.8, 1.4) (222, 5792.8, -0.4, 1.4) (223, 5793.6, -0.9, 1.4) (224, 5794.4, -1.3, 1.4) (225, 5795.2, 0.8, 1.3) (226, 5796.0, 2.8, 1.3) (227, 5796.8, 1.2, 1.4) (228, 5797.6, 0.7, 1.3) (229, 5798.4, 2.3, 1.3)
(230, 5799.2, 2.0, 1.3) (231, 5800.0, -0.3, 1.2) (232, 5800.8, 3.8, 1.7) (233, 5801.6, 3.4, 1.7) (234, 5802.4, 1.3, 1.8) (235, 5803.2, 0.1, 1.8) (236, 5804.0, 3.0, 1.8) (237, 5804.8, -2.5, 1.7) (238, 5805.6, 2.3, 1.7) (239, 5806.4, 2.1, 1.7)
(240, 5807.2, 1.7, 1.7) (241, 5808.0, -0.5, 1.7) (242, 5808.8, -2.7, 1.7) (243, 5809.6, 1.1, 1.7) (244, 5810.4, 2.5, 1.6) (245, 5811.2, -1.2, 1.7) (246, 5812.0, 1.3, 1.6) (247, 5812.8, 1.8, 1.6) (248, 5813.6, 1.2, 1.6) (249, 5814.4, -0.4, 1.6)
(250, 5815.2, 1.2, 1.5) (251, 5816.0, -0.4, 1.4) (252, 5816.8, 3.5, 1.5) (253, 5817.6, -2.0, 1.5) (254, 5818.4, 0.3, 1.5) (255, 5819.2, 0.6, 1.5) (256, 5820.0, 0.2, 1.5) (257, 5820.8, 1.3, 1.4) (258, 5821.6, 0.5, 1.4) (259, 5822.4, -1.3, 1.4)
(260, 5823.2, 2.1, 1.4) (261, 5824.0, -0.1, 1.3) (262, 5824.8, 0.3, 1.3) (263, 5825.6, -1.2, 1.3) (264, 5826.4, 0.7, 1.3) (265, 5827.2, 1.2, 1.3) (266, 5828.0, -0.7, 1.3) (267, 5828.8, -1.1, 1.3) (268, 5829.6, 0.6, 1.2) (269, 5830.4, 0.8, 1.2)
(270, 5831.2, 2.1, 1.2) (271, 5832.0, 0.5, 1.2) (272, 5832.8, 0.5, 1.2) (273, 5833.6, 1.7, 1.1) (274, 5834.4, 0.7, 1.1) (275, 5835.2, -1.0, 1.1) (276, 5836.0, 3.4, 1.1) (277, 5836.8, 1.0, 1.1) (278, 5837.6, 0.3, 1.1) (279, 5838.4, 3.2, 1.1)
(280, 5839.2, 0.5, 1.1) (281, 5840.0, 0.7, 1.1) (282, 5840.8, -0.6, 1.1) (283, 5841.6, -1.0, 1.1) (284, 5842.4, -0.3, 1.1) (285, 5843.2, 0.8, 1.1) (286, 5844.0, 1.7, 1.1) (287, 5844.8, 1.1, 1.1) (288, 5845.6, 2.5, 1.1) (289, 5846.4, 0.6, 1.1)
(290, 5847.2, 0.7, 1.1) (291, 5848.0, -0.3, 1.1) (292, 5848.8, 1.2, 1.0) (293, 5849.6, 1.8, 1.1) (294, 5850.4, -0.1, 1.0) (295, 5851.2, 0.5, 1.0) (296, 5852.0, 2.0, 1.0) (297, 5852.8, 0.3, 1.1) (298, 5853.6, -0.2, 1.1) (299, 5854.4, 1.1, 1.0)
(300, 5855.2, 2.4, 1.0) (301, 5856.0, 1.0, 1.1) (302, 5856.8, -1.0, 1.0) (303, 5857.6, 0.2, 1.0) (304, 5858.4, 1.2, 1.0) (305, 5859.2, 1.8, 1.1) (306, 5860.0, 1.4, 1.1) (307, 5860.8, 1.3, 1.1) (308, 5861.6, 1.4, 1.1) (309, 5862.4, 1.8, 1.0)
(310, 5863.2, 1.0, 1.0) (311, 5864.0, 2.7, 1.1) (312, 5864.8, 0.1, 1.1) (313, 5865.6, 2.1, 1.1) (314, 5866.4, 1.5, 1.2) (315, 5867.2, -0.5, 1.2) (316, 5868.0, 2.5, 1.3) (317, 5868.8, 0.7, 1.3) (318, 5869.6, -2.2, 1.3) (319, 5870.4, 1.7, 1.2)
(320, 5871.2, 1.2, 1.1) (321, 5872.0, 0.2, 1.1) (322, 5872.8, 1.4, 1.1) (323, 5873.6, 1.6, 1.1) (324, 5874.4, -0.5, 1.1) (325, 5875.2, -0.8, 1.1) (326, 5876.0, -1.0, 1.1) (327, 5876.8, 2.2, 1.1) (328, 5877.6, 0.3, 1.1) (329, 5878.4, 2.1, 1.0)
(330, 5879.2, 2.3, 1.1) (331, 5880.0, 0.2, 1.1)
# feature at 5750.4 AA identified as [O III]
